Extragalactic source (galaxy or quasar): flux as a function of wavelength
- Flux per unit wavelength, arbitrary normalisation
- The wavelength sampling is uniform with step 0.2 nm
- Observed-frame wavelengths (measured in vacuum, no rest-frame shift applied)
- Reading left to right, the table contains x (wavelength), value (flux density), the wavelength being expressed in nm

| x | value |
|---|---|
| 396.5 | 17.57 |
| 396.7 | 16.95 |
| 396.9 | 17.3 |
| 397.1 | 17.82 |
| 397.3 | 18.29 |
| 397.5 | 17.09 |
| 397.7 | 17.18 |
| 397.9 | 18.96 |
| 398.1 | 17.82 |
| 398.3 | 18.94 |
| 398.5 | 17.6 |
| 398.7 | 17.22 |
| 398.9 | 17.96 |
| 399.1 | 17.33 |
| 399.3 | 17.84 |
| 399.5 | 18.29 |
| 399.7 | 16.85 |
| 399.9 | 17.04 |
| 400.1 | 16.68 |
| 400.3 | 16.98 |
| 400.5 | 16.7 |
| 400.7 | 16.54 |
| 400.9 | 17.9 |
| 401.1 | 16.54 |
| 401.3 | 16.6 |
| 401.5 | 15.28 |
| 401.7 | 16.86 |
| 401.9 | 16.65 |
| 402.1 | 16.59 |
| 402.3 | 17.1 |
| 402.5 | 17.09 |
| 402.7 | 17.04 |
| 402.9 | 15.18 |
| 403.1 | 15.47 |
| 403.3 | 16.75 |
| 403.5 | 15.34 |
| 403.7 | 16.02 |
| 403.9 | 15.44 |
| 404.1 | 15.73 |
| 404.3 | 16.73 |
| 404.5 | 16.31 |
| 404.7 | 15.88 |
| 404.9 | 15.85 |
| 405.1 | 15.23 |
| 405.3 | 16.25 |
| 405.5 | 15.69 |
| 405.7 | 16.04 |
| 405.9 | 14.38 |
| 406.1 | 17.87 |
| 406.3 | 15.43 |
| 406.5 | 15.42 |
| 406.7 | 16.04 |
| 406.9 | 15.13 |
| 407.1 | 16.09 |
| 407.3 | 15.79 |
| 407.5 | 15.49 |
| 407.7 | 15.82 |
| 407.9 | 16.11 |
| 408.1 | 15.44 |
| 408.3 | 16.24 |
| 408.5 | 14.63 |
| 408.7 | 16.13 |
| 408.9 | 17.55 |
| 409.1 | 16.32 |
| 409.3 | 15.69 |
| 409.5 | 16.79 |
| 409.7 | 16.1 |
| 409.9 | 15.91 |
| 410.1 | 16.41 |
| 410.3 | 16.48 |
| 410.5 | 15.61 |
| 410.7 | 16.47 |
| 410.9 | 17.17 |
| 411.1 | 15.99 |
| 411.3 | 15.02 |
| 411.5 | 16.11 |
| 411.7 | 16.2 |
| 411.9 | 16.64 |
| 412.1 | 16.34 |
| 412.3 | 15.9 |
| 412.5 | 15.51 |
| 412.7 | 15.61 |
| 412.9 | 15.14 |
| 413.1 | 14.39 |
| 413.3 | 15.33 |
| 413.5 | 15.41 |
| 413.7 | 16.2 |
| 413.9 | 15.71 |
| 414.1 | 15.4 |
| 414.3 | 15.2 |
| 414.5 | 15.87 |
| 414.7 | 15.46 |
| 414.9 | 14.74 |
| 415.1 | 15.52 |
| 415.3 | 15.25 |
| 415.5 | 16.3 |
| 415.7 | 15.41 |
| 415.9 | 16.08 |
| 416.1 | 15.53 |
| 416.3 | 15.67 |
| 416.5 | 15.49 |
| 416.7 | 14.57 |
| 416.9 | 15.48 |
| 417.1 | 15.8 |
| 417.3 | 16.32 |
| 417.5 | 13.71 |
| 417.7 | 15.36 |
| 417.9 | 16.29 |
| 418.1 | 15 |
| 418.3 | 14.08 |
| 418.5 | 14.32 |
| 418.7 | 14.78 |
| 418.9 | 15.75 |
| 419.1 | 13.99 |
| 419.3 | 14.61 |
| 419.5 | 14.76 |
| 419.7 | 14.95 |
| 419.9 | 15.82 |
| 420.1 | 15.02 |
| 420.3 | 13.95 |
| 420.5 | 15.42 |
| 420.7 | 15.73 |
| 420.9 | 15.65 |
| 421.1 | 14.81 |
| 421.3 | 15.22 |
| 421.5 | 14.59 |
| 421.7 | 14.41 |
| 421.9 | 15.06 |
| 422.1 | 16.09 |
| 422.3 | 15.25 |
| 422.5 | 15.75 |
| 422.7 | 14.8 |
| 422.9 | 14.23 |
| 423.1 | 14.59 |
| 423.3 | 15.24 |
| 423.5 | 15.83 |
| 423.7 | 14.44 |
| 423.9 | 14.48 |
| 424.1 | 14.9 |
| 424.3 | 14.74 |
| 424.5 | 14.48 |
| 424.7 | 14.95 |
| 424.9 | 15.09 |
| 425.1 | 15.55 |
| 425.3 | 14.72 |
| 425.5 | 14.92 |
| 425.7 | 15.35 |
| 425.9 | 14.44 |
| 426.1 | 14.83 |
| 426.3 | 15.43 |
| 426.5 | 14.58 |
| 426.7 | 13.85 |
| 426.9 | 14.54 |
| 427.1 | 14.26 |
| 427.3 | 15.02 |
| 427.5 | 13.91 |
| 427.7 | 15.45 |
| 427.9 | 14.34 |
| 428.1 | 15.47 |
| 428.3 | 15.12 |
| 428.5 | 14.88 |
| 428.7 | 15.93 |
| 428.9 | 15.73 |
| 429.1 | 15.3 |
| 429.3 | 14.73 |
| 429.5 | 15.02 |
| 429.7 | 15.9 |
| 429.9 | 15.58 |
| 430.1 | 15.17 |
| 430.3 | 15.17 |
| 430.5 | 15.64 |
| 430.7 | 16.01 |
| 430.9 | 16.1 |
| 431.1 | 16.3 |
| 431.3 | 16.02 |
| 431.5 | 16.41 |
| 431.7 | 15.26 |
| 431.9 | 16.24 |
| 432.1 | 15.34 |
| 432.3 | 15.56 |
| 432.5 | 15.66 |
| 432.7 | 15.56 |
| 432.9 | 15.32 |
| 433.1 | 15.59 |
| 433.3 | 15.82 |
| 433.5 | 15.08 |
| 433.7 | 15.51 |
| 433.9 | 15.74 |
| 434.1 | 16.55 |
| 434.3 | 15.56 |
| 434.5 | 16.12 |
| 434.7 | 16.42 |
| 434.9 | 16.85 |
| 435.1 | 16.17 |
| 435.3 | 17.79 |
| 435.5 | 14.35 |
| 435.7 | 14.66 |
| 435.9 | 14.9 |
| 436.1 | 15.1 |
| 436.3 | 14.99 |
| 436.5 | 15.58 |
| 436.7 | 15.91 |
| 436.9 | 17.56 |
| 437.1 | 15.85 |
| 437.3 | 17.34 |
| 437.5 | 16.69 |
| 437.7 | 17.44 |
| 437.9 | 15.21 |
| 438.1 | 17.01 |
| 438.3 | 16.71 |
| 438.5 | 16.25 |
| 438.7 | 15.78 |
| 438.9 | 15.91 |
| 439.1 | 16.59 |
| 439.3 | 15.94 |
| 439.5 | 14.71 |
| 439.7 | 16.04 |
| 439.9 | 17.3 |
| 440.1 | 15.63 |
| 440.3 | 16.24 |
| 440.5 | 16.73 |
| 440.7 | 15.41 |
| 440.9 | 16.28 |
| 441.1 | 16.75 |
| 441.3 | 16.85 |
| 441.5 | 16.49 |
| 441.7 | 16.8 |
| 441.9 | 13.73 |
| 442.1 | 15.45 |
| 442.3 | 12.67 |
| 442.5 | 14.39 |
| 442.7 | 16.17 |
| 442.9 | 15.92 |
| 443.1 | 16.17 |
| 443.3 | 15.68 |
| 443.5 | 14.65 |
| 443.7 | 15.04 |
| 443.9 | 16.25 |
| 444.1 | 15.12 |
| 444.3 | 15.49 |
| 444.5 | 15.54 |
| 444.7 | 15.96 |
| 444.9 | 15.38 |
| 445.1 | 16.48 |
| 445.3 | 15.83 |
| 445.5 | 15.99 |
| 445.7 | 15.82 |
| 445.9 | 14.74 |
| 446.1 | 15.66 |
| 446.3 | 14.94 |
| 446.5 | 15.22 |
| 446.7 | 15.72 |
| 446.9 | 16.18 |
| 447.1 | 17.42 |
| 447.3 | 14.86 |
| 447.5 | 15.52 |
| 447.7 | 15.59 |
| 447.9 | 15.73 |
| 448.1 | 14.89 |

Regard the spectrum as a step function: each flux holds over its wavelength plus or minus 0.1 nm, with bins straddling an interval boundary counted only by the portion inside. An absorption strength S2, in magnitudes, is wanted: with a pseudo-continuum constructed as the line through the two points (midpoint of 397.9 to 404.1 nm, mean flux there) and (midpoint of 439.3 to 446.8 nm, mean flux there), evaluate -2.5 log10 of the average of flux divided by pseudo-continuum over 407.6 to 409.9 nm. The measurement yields 0.04 mag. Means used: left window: 16.9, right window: 15.7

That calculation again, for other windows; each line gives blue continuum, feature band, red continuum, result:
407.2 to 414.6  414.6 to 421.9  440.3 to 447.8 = 0.05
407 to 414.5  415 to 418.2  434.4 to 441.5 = 0.03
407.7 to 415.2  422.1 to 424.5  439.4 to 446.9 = 0.06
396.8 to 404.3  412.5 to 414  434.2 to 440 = 0.09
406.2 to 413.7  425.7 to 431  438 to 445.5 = 0.05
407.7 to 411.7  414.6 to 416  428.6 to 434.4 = 0.03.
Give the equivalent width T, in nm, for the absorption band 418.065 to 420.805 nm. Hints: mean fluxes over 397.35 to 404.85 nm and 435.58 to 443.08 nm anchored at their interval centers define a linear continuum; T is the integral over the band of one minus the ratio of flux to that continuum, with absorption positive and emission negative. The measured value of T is 0.26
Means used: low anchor 16.9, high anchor 15.9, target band 14.9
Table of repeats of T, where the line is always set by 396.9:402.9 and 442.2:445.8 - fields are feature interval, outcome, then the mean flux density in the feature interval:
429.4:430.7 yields 0.05 nm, 15.5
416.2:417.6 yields 0.11 nm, 15.3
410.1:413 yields 0.13 nm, 16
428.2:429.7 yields 0.07 nm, 15.3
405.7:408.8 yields 0.22 nm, 15.7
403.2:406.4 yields 0.21 nm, 15.9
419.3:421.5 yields 0.18 nm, 15.1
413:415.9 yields 0.21 nm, 15.5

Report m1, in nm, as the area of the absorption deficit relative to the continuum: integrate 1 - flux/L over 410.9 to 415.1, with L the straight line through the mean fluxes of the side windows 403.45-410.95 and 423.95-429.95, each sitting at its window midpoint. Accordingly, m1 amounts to 0.01 nm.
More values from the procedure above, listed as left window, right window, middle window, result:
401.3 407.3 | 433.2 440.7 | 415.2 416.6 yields 0.032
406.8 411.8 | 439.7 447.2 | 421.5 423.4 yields 0.107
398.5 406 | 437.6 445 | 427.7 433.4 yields 0.167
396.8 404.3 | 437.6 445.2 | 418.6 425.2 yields 0.558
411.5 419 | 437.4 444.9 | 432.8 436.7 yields 0.016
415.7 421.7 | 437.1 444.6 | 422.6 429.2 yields 0.208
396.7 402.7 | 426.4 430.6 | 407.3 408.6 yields 0.078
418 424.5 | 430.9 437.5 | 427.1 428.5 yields 0.052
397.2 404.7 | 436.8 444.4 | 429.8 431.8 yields 0.052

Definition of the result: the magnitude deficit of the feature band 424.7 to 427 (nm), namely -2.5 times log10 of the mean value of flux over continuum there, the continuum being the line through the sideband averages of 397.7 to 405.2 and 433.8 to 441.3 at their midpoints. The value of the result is 0.10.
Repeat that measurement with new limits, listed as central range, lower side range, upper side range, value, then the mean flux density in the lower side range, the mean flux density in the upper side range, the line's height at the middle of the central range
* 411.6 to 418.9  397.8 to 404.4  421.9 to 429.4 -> 0.02 mag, 16.9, 15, 15.8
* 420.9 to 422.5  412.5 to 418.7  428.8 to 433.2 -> 0.02 mag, 15.3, 15.6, 15.5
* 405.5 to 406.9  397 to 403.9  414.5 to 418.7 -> 0.04 mag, 17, 15.3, 16.4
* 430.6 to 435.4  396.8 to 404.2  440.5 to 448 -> 0.00 mag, 17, 15.6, 16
